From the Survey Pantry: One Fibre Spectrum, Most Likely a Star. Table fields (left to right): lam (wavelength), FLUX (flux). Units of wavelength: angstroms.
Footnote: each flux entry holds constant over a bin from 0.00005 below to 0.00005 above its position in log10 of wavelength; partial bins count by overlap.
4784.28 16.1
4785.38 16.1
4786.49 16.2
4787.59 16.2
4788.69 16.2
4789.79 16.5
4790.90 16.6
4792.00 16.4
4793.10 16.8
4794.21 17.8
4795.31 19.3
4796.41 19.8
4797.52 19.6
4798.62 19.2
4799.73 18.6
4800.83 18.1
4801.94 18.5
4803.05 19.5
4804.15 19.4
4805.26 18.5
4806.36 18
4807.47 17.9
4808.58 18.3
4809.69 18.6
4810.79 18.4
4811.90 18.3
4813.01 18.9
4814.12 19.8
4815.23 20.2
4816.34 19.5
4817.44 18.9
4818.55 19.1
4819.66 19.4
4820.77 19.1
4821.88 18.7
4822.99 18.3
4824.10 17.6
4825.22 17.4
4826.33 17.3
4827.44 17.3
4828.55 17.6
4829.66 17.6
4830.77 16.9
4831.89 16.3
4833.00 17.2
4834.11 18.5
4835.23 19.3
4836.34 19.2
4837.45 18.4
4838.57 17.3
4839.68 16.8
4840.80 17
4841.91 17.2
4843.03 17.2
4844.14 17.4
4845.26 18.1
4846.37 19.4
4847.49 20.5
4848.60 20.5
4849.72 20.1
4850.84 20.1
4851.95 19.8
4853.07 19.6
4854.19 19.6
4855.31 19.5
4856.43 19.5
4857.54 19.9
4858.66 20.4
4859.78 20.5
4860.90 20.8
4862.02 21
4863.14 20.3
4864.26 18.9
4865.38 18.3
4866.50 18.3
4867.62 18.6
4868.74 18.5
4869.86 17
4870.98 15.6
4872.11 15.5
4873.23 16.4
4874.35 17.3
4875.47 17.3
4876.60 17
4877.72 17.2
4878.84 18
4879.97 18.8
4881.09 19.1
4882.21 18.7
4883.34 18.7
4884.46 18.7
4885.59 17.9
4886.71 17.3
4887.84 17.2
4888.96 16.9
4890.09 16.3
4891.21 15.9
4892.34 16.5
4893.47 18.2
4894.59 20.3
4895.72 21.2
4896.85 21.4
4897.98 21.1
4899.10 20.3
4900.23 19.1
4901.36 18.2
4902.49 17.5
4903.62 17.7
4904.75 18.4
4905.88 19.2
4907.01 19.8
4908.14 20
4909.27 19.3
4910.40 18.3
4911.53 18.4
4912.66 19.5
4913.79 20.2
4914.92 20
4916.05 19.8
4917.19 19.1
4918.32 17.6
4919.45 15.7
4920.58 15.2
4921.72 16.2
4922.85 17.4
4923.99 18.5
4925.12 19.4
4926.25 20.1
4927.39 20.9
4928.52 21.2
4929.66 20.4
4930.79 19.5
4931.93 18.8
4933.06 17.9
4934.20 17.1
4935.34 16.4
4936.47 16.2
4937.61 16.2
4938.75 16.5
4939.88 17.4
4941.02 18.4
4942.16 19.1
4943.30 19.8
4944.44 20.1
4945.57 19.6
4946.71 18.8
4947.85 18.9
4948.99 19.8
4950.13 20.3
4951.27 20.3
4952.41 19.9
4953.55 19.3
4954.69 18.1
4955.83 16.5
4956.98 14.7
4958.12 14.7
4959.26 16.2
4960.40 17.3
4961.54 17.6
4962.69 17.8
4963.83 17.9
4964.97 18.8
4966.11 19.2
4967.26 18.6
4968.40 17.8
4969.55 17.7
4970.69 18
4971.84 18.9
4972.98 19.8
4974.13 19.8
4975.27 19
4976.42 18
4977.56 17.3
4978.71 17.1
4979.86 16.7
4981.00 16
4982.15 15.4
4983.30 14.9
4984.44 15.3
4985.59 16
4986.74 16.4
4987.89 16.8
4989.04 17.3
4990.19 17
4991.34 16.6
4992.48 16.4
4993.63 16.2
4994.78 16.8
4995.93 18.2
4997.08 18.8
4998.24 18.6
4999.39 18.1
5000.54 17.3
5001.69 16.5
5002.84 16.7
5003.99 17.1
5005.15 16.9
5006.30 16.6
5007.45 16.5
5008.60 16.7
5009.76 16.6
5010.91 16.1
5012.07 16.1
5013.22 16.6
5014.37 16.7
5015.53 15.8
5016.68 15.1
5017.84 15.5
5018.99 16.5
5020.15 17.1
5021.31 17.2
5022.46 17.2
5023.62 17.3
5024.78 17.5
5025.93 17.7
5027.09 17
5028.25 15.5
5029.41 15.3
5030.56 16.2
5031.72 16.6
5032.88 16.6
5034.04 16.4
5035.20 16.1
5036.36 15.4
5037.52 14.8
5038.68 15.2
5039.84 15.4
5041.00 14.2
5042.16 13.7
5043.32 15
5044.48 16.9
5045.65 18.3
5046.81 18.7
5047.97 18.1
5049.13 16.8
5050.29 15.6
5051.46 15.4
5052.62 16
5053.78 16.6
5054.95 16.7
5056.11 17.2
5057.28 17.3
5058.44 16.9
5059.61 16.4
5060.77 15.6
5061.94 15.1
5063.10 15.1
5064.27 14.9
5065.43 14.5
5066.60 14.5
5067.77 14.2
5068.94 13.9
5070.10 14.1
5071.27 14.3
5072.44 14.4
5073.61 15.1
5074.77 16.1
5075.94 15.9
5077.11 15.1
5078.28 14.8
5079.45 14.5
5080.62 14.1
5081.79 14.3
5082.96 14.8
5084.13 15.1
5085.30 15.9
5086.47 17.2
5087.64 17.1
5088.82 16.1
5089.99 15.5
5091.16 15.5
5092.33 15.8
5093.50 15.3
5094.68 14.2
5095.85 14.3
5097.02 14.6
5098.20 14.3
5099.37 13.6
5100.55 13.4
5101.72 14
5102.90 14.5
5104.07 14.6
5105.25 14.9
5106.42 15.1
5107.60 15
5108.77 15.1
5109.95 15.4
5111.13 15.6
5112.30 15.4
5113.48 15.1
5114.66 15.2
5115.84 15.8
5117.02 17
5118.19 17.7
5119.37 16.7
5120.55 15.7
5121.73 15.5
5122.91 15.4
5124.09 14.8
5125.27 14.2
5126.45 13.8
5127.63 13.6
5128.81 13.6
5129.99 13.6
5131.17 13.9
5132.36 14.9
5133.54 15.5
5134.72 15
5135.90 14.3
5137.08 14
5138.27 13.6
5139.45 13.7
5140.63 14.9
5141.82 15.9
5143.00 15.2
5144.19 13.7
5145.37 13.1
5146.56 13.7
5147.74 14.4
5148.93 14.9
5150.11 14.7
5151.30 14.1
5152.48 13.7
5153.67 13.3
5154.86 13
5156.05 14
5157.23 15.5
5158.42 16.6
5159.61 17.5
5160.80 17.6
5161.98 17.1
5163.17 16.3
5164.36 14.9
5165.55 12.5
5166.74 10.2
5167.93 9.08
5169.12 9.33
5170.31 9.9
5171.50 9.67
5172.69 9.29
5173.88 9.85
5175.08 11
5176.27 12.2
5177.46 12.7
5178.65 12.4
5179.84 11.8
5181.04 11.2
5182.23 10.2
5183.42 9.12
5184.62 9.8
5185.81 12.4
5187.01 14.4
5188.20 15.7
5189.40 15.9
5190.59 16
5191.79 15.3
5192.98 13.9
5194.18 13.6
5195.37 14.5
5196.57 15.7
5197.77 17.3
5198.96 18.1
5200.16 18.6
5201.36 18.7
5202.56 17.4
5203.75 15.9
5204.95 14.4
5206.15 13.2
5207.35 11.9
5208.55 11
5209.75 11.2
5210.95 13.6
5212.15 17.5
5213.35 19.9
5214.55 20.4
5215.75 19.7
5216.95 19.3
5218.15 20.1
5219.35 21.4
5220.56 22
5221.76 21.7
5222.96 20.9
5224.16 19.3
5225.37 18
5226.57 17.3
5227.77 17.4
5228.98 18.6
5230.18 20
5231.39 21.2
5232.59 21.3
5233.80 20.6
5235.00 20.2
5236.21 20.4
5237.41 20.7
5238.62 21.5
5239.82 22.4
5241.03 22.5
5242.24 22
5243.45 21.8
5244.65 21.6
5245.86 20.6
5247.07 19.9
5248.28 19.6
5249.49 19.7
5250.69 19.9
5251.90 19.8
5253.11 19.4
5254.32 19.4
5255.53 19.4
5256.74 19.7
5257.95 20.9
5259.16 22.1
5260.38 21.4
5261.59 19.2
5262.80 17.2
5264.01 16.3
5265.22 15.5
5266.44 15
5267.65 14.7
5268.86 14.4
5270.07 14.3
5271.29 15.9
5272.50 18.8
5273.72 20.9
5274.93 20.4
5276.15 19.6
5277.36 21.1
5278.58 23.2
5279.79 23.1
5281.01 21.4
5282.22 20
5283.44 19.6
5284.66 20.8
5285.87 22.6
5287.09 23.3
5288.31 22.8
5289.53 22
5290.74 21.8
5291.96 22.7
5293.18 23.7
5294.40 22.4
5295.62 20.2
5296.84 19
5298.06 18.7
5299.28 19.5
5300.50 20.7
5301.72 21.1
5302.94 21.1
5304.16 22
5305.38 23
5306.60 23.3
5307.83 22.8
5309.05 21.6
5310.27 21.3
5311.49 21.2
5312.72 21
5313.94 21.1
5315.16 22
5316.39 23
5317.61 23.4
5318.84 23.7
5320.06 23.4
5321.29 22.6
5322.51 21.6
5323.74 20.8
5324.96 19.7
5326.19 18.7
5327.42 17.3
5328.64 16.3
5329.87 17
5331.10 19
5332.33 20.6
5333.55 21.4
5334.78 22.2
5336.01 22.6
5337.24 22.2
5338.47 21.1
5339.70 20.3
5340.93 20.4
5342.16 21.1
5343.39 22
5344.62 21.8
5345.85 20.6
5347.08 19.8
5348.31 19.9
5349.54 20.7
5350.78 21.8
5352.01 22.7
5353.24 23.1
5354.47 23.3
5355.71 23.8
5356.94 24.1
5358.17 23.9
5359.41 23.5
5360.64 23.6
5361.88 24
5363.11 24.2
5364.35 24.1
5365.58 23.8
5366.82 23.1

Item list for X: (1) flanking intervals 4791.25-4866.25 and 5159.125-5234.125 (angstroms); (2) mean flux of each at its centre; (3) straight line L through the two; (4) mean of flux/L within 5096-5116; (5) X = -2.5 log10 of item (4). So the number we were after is 0.10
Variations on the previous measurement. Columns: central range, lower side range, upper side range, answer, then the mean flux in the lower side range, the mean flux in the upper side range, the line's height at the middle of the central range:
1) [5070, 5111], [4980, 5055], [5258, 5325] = 0.173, 16.5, 20.6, 17.6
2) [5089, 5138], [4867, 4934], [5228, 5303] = 0.286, 18.4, 20.1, 19.4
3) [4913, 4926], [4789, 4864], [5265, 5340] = 0.050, 18.6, 20.6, 19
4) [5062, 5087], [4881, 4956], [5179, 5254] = 0.210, 18.6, 17.6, 18.1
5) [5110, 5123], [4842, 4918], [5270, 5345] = 0.249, 18.7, 21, 20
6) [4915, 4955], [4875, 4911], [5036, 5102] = -0.051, 18.5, 15.4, 17.8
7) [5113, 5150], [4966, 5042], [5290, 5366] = 0.254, 16.8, 21.6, 18.7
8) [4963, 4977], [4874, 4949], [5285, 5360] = 0.017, 18.5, 21.5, 18.9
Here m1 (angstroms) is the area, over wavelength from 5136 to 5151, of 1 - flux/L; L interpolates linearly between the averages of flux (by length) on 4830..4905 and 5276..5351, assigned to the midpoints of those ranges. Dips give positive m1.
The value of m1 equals 4.4 angstroms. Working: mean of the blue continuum 18.5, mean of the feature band 14.3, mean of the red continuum 21.2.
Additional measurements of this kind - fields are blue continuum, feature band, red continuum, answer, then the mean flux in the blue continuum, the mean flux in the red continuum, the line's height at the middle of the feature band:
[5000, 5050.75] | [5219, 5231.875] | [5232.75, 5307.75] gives -0.1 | 16.4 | 20.3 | 19.6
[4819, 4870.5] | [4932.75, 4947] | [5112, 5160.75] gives -0.5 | 18.7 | 14.8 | 17.4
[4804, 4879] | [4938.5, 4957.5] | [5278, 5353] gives 0.4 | 18.5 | 21.3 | 19.1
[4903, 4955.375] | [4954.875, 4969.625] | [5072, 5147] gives 0.6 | 18.7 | 14.9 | 18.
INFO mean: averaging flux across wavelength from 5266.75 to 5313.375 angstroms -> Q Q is 20.7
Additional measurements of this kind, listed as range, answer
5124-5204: 13.9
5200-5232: 17.8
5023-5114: 15.5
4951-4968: 17.7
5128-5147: 14.3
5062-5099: 15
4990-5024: 16.8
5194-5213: 15.3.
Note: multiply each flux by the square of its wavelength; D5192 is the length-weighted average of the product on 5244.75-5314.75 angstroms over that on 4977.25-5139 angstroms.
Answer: 1.4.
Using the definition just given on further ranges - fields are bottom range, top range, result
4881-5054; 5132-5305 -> 1.08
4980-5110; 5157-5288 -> 1.16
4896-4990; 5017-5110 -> 0.90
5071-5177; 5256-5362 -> 1.55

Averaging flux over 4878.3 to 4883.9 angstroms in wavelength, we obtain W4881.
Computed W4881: 18.7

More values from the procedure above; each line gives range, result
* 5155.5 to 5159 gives 15.4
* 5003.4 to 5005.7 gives 17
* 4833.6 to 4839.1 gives 18.5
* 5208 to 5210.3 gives 11.1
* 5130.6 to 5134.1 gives 14.7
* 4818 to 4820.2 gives 19.2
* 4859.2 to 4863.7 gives 20.6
